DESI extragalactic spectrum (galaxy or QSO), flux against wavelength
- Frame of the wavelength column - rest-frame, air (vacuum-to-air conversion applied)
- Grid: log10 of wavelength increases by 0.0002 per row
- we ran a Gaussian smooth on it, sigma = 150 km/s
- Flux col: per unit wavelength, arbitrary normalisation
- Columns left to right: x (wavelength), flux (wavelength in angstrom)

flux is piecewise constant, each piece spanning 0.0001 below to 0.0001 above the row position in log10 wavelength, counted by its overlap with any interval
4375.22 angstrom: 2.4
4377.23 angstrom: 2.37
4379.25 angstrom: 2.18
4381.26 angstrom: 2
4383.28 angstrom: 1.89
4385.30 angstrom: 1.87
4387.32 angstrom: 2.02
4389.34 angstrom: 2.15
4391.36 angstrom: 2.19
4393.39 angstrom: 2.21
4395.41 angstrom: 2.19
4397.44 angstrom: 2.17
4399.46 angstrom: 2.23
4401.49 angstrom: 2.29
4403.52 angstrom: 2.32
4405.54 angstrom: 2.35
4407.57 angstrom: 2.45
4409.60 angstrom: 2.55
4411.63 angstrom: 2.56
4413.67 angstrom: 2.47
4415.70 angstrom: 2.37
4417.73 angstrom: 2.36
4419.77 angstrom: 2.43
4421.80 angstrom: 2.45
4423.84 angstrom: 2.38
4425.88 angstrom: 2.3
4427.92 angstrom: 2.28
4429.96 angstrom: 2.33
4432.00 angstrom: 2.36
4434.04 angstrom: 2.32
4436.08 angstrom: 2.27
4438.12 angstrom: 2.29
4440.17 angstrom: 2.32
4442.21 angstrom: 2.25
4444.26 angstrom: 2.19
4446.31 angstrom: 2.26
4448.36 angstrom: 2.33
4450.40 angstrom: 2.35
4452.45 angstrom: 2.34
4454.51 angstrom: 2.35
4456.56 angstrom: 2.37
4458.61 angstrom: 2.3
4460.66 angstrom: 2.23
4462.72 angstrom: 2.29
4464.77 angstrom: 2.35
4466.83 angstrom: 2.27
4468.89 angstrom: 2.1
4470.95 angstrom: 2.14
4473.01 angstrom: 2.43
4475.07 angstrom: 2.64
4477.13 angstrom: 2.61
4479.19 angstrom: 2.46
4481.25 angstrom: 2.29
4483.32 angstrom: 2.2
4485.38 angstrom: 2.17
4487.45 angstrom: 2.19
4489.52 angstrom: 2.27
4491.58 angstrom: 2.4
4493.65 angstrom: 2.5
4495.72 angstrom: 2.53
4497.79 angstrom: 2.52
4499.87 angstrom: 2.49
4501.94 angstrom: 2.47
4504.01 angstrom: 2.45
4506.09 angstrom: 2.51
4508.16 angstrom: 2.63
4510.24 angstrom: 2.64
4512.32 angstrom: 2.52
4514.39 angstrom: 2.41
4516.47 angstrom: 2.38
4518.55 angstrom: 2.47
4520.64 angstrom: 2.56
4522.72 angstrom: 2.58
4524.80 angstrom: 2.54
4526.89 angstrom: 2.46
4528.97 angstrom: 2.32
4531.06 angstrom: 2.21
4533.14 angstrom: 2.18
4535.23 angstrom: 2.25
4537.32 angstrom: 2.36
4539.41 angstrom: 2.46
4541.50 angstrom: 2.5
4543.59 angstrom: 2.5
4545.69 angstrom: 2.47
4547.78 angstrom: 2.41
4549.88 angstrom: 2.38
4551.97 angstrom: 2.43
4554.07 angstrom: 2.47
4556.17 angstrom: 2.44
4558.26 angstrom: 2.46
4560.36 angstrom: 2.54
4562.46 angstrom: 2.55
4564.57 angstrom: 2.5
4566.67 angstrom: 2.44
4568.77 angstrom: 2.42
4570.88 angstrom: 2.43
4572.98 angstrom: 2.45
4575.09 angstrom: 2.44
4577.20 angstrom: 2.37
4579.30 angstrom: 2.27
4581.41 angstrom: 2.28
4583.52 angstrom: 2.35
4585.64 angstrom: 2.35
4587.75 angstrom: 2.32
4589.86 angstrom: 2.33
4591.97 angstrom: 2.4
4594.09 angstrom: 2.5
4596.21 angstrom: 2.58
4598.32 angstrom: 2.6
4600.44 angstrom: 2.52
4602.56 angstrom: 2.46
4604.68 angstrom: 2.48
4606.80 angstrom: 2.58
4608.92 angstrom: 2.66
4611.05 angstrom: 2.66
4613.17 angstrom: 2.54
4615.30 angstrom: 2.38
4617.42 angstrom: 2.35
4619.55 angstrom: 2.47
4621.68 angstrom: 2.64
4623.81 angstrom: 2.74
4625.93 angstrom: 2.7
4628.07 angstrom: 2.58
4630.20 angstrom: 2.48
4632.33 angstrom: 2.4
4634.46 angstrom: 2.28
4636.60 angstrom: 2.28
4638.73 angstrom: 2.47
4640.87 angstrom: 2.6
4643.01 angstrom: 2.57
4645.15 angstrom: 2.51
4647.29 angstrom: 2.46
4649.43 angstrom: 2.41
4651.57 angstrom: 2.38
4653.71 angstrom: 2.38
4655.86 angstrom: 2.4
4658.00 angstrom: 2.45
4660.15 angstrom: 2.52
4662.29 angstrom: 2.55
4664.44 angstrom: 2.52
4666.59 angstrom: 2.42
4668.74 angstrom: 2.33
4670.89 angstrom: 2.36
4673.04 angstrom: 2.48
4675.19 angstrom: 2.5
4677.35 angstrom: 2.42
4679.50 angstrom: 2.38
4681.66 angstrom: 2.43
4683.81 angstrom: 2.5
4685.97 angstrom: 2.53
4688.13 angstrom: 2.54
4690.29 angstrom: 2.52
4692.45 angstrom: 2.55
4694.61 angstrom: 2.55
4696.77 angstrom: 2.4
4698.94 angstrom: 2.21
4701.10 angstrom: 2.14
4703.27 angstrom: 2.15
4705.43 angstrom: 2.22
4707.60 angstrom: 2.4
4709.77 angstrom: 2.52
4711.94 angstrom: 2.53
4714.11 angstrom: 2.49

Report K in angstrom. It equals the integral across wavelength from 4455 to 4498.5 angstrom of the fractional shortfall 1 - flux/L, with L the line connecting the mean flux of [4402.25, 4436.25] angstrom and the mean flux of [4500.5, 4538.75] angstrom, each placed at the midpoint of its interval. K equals 1.3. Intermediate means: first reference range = 2.39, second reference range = 2.44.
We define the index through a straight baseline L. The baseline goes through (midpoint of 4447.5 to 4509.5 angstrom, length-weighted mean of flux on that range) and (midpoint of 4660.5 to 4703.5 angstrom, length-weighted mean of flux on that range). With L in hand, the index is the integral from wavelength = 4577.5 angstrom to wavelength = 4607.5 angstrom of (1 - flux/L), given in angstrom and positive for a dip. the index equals -0.3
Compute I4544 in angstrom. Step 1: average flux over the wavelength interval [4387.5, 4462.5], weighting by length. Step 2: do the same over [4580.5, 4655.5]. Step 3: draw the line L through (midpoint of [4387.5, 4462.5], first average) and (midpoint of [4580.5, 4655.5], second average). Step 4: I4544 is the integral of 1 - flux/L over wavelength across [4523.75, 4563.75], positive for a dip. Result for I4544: 0.0 angstrom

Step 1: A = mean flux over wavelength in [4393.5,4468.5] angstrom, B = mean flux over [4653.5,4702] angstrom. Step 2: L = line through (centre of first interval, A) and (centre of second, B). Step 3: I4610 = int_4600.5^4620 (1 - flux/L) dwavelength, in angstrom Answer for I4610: -0.8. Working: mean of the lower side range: 2.33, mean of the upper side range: 2.44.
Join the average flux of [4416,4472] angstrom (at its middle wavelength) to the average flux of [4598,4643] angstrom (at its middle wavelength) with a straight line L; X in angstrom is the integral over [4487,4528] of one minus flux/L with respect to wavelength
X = -1.7 angstrom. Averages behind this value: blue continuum 2.3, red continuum 2.52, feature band 2.48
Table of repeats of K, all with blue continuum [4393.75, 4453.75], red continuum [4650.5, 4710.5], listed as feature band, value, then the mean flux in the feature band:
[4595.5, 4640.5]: -2.23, 2.52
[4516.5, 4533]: -0.43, 2.43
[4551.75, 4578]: -0.85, 2.46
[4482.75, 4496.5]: 0.20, 2.32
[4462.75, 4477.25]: 0.05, 2.34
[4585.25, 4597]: -0.12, 2.41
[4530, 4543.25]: 0.20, 2.34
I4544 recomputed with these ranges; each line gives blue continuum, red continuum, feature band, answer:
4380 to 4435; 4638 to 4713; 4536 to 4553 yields -0.6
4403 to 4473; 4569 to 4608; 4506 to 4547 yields -1.0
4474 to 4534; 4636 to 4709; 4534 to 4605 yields 0.0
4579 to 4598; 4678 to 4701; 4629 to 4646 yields -0.2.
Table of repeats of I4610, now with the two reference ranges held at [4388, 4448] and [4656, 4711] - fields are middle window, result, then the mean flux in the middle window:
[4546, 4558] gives -0.30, 2.43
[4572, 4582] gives 0.07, 2.37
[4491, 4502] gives -0.66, 2.49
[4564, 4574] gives -0.28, 2.45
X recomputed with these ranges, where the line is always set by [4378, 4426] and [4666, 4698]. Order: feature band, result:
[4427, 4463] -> -0.1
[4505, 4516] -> -0.9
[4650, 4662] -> 0.0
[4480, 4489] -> 0.4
